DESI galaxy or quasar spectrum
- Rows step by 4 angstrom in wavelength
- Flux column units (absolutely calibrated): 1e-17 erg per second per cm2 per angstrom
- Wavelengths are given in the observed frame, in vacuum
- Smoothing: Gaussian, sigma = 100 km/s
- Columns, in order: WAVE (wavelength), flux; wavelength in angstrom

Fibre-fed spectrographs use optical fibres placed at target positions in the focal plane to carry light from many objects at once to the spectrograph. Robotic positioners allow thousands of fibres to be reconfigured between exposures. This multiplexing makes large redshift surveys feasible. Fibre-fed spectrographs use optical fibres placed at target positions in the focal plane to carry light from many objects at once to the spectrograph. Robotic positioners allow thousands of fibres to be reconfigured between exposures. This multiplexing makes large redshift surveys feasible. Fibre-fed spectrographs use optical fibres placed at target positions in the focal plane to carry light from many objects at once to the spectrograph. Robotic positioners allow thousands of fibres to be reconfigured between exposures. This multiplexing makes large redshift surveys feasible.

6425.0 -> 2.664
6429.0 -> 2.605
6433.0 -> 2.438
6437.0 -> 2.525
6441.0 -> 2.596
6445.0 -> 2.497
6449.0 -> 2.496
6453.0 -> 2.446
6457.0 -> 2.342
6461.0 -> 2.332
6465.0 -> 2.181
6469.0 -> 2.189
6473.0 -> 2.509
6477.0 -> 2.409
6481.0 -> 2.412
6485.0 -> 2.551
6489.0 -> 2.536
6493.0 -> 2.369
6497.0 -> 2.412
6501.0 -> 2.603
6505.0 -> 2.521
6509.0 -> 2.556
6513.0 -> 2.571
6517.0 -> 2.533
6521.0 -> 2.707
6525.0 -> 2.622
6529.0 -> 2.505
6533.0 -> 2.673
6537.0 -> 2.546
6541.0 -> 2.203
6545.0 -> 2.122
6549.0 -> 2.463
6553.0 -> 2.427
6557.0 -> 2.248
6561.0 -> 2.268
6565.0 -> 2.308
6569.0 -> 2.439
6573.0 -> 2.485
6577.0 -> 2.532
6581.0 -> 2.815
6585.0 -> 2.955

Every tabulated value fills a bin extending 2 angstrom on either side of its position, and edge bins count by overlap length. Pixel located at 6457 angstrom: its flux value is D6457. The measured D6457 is 2.342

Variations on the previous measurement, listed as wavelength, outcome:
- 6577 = 2.532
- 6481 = 2.412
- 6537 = 2.546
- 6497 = 2.412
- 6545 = 2.122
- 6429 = 2.605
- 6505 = 2.521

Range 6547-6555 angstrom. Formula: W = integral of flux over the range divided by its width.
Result 2.45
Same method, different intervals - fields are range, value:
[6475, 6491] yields 2.48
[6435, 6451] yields 2.53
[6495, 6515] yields 2.53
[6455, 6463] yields 2.34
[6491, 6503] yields 2.46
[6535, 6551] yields 2.33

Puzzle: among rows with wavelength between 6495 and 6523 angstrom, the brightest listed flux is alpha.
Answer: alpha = 2.707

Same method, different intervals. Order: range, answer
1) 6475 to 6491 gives 2.551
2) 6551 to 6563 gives 2.427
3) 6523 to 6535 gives 2.673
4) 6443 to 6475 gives 2.509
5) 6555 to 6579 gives 2.532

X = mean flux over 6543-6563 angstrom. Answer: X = 2.31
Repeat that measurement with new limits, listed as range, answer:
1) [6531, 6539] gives 2.61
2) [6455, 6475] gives 2.31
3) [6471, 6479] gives 2.46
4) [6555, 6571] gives 2.32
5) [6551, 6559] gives 2.34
